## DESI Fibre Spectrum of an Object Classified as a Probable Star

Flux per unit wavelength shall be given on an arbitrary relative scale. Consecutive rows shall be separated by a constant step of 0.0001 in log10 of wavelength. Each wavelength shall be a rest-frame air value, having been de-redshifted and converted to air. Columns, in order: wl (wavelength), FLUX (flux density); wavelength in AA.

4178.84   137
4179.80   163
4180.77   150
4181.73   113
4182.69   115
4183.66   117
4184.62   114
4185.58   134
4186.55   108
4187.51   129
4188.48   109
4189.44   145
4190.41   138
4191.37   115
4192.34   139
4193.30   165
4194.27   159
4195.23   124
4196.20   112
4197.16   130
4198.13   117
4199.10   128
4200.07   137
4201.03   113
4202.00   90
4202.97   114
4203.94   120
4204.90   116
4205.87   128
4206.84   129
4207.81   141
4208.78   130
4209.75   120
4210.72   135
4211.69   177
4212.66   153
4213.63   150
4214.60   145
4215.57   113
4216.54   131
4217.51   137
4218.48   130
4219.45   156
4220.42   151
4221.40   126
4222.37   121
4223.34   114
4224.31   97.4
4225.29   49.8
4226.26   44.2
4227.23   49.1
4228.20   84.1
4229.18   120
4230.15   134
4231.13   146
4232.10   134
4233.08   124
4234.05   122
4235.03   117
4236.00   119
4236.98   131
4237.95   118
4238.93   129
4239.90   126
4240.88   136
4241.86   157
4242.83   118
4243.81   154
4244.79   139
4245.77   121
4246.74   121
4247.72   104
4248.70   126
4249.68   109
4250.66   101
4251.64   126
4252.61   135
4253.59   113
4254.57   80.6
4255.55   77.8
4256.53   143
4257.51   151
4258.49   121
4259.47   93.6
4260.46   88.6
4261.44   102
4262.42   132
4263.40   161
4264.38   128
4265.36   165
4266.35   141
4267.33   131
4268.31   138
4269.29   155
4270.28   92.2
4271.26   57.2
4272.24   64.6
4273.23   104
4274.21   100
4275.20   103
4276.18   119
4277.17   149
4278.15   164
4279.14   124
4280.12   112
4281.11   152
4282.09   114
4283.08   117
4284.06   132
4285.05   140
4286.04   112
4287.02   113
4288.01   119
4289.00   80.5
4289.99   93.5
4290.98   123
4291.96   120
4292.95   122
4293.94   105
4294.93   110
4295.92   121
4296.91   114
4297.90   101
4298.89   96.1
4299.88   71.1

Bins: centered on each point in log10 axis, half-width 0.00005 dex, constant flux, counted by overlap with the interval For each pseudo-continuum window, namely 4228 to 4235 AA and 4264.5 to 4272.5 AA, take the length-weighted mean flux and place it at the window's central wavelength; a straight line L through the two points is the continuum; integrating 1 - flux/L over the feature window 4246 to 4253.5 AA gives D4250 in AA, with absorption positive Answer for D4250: 0.3 AA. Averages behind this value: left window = 124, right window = 120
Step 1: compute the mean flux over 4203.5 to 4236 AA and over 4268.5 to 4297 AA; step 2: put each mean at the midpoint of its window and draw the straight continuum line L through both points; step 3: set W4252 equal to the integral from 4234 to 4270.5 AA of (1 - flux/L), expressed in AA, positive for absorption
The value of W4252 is -1.8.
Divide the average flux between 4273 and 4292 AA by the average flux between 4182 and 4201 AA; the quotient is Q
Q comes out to 0.94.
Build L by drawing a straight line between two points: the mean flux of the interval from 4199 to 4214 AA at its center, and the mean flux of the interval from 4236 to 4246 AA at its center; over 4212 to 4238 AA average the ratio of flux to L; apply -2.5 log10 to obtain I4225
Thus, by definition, 0.101 mag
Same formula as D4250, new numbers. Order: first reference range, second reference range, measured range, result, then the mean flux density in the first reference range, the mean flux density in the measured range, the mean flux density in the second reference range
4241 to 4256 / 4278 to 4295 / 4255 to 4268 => -0.7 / 119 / 126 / 119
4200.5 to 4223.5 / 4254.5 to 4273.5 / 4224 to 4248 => 1.6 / 131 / 116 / 117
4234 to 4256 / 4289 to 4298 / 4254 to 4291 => -1.0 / 121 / 118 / 111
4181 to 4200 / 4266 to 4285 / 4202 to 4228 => 0.9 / 127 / 121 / 120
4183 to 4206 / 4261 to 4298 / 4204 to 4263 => 0.4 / 125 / 122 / 119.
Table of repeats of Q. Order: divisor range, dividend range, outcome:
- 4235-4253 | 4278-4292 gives 0.95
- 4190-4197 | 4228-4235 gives 0.92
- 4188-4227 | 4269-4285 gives 0.93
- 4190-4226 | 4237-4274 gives 0.94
